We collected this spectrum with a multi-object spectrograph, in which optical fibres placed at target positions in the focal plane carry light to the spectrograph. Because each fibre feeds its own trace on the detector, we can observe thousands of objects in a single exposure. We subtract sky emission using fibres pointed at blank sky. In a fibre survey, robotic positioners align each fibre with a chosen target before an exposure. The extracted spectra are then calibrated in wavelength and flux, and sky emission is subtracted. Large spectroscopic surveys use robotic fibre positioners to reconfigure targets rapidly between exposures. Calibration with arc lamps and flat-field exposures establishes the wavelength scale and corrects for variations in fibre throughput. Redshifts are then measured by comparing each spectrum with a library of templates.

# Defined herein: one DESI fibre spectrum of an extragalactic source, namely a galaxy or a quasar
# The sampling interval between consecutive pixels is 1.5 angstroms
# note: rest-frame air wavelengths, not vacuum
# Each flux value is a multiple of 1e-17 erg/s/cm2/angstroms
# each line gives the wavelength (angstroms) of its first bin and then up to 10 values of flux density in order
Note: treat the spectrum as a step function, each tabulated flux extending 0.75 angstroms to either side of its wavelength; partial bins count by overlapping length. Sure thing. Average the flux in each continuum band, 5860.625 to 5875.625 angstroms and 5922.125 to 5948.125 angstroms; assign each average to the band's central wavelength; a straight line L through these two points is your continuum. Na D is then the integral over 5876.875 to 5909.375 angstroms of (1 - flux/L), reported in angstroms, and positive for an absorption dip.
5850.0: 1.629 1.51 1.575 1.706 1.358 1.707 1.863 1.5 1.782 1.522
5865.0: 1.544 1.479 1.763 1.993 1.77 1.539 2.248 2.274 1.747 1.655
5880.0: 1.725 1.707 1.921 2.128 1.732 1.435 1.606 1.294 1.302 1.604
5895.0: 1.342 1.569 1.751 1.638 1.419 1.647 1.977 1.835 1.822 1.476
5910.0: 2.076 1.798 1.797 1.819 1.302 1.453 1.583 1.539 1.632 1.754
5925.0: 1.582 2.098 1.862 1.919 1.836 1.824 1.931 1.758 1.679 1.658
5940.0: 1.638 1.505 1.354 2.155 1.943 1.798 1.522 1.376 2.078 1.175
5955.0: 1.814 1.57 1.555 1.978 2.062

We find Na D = 2.1 angstroms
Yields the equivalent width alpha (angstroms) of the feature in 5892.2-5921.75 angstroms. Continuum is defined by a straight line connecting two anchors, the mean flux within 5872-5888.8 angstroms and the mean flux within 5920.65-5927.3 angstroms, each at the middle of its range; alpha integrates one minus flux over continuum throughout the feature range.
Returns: 2.1 angstroms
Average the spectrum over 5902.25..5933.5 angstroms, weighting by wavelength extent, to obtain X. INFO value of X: 1.75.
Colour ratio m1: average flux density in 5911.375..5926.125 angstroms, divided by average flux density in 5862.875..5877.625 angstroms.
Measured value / 0.91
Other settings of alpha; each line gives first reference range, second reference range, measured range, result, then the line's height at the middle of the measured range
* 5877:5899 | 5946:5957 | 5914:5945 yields -1.2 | 1.64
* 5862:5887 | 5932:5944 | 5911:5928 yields 0.3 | 1.71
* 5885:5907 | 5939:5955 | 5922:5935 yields -1.6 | 1.64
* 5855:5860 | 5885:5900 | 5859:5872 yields -0.5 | 1.62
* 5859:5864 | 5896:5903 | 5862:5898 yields -1.5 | 1.63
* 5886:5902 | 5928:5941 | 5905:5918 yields -0.7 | 1.63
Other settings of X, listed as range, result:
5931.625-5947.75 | 1.75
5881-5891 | 1.7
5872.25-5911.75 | 1.71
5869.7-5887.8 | 1.84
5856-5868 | 1.62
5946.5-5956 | 1.63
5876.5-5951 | 1.69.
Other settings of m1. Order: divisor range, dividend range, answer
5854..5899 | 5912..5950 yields 1.02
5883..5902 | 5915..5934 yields 1.08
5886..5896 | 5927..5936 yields 1.28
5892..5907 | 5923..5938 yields 1.12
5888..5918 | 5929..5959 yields 1.05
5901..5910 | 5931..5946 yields 0.99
